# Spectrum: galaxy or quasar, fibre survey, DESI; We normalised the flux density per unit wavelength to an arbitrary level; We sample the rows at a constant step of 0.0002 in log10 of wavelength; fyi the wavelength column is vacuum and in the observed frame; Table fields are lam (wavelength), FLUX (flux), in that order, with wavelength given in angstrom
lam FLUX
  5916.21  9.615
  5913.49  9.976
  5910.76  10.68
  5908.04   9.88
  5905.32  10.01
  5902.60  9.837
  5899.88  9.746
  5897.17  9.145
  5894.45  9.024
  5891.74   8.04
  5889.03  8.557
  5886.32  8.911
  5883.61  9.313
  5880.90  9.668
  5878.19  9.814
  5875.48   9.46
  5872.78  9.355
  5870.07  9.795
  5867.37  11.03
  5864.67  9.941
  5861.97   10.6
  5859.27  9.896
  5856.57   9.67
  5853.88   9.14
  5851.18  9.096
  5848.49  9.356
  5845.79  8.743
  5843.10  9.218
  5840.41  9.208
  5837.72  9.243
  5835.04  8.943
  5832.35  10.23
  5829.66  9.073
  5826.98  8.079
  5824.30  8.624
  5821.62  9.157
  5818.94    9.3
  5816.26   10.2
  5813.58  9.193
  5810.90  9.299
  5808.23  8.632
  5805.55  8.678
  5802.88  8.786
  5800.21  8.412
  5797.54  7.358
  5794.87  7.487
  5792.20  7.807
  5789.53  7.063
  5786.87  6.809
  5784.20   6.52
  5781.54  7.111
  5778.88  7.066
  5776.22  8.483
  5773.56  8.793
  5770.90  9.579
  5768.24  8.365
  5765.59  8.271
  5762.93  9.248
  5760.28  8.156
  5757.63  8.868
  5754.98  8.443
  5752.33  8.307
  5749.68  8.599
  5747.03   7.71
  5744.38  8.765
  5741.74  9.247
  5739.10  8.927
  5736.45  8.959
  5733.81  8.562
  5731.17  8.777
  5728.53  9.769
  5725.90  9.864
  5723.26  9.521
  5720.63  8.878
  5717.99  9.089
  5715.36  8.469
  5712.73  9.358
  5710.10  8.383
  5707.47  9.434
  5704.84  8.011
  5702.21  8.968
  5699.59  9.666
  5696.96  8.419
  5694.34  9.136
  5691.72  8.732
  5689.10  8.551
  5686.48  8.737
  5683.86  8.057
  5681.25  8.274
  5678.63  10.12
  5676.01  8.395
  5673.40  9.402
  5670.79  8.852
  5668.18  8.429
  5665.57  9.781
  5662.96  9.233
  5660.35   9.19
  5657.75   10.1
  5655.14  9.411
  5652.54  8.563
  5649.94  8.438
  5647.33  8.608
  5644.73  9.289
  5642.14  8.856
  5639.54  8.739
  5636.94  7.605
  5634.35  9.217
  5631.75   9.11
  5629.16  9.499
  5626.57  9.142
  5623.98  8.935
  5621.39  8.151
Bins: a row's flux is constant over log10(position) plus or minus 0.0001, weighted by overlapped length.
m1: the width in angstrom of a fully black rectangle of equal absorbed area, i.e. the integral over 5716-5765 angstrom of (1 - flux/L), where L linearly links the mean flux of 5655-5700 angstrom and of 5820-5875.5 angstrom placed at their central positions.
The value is 1.6 angstrom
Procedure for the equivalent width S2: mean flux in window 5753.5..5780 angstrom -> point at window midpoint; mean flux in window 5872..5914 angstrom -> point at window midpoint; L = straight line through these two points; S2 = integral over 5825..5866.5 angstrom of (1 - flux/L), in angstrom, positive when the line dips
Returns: -1.2 angstrom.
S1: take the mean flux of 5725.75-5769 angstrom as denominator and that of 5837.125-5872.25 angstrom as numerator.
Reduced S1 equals 1.10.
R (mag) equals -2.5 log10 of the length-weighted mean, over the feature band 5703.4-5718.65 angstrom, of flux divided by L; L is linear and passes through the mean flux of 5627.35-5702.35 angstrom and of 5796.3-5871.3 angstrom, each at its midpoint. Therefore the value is 0.03 mag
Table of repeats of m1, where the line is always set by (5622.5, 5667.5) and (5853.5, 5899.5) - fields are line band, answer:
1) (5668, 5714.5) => 1.5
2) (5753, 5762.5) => 0.7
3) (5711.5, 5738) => 0.2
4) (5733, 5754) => 1.4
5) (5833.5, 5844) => 0.3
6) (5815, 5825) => 0.0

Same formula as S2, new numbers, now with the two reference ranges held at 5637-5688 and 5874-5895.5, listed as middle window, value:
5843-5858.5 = -0.26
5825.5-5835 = -0.03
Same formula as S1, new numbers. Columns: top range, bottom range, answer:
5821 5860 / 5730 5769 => 1.06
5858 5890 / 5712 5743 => 1.06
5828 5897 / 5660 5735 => 1.05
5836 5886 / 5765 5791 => 1.23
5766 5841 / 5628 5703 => 0.95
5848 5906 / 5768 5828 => 1.15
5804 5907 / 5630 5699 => 1.05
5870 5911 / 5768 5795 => 1.22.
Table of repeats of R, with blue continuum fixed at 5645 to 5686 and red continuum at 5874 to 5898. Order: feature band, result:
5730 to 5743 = 0.02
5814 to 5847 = -0.01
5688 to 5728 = 0.00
